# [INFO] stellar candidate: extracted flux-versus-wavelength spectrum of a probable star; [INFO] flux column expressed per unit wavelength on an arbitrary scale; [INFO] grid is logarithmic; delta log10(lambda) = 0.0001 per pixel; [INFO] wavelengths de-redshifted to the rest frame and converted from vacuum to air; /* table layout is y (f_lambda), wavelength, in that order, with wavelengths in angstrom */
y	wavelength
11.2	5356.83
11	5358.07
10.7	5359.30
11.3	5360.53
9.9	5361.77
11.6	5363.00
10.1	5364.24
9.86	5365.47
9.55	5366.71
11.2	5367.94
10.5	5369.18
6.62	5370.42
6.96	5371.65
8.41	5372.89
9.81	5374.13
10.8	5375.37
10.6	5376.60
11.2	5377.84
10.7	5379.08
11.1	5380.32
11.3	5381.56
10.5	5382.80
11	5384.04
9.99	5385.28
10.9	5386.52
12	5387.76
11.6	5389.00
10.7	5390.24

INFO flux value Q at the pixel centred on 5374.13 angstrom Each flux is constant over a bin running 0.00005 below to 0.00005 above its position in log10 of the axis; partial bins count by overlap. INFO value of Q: 9.81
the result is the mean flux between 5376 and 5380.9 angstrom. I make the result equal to 10.9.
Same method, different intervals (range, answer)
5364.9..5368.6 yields 10.2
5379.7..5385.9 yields 10.8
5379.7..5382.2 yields 11.2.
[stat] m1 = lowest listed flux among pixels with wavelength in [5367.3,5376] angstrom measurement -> 6.62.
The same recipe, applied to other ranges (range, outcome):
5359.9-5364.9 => 9.9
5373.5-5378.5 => 9.81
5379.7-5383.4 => 10.5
